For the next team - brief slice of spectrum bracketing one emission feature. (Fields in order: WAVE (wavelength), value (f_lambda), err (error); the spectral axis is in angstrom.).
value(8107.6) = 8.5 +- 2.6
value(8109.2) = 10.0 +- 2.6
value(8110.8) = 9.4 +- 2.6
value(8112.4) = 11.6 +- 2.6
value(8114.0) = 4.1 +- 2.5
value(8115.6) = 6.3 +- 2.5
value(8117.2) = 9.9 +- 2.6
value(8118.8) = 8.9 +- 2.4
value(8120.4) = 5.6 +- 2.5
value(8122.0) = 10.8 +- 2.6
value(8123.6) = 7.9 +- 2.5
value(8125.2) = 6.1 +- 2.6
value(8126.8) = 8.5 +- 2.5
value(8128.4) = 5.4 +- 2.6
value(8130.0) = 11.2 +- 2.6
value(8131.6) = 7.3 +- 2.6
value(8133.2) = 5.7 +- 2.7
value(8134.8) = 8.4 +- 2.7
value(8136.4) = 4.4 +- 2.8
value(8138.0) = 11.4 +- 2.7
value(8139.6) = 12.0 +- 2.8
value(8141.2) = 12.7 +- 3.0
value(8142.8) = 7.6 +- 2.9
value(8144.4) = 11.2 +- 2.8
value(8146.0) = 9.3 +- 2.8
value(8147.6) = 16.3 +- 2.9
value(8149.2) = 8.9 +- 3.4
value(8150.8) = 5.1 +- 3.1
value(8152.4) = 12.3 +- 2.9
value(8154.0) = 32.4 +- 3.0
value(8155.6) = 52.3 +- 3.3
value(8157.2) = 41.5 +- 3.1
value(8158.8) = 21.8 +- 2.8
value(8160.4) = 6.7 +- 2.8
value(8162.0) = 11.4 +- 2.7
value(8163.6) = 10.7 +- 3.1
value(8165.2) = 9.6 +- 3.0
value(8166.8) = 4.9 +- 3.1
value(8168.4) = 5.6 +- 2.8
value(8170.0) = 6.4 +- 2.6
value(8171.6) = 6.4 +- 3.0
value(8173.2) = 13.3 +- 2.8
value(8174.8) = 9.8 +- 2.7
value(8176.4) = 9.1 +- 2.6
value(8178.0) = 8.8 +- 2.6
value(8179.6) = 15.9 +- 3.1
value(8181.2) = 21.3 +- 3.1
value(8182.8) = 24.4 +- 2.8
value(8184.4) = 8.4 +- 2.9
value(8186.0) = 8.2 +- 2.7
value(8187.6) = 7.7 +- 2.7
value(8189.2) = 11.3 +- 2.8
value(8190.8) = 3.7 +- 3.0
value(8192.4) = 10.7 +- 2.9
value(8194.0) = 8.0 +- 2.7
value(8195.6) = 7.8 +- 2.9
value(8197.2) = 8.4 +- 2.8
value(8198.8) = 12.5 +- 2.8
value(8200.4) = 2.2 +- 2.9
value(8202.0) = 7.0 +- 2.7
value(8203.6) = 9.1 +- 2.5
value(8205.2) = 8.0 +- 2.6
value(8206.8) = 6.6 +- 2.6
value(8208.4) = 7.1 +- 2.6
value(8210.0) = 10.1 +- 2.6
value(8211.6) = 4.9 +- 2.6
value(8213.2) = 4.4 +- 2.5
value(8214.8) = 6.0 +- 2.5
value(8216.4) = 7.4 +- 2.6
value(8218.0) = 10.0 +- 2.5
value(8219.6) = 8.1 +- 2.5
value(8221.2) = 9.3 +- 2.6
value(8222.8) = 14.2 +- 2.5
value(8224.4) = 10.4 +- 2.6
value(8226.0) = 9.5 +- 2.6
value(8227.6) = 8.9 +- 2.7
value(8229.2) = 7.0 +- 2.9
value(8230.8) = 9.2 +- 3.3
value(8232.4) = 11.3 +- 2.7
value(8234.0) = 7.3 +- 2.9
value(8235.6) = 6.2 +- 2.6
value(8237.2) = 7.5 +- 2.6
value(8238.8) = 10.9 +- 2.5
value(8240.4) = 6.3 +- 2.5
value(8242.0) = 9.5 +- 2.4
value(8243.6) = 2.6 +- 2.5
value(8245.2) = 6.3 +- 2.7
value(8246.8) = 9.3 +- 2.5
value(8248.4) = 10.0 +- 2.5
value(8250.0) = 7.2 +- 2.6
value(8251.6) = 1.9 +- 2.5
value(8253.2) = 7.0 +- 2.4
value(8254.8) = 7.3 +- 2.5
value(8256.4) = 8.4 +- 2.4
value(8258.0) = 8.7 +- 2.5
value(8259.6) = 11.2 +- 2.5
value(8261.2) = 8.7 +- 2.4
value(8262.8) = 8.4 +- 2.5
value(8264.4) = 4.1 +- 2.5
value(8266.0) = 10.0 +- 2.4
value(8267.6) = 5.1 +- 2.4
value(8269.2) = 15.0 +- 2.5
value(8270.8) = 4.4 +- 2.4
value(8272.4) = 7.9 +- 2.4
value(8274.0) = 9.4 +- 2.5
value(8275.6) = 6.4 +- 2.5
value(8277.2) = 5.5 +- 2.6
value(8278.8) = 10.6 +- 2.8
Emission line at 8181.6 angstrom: [N II]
